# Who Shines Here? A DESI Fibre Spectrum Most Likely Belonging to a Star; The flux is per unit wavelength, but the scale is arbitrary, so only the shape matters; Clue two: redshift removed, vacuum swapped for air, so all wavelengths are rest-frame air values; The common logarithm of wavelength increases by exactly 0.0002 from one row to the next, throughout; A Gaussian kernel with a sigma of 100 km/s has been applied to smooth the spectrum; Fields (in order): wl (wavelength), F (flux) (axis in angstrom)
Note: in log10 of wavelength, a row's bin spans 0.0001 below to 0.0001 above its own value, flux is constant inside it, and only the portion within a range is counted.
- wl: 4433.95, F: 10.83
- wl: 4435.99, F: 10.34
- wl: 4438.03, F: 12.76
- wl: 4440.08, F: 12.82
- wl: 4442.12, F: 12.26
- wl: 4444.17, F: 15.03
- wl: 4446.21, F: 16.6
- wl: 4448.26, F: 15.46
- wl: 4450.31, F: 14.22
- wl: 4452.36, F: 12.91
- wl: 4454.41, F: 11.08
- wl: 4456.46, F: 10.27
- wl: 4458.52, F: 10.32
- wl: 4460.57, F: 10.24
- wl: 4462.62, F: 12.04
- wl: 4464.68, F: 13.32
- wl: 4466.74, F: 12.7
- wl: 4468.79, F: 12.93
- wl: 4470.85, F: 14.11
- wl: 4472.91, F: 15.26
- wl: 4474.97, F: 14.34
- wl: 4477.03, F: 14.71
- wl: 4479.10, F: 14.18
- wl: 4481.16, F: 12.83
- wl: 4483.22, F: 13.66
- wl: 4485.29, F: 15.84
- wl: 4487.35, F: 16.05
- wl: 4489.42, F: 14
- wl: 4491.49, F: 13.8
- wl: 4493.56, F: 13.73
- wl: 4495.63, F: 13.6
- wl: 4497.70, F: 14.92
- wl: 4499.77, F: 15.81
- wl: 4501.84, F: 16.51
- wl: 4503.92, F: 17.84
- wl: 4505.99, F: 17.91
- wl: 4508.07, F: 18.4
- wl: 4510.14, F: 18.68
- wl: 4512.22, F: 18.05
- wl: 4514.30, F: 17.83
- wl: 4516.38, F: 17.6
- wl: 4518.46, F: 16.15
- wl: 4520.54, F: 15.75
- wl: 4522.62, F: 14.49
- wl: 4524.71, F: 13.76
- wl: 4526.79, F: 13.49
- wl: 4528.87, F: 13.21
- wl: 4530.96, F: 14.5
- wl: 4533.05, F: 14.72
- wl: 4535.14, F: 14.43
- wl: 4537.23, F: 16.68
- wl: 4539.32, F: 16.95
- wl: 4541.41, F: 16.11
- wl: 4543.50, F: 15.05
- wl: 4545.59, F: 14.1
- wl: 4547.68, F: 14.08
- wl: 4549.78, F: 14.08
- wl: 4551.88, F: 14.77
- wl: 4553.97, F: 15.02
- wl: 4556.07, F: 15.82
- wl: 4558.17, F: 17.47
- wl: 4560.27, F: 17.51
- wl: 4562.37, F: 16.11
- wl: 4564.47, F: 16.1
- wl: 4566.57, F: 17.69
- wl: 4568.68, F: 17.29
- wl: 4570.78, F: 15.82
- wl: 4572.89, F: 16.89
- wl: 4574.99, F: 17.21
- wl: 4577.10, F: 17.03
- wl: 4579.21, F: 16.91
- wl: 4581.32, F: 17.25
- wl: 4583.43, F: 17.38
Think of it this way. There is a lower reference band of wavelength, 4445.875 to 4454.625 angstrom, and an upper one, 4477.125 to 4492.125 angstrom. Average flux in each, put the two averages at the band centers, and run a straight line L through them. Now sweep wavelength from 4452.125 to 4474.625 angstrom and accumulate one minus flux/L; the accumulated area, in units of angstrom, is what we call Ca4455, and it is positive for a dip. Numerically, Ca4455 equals 3.0 angstrom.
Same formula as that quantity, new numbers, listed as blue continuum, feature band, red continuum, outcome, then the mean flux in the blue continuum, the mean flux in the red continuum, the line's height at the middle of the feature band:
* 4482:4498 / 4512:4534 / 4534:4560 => -0.47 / 14.4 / 15.4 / 15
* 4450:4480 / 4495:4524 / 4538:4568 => -4.81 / 12.8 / 15.8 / 14.3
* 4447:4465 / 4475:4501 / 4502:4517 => 1.97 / 12.2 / 18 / 15.7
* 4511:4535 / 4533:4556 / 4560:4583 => 1.31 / 15.4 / 16.9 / 16.1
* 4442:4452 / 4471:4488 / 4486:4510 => 0.99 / 14.8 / 15.8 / 15.4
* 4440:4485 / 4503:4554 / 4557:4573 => -0.74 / 13.3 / 16.8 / 15.6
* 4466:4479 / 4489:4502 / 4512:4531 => 0.15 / 14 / 15.4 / 14.7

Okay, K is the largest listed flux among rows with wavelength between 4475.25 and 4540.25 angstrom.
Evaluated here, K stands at 18.68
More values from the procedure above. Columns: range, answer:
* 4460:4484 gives 15.26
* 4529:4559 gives 17.47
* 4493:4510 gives 18.4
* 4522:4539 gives 16.68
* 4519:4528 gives 15.75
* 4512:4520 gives 18.05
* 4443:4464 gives 16.6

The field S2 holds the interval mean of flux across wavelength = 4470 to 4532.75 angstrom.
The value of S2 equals 15.4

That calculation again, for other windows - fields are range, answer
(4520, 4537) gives 14.4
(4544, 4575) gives 15.9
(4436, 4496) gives 13.4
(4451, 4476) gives 12.5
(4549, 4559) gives 15.4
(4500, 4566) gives 15.9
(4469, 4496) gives 14.3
